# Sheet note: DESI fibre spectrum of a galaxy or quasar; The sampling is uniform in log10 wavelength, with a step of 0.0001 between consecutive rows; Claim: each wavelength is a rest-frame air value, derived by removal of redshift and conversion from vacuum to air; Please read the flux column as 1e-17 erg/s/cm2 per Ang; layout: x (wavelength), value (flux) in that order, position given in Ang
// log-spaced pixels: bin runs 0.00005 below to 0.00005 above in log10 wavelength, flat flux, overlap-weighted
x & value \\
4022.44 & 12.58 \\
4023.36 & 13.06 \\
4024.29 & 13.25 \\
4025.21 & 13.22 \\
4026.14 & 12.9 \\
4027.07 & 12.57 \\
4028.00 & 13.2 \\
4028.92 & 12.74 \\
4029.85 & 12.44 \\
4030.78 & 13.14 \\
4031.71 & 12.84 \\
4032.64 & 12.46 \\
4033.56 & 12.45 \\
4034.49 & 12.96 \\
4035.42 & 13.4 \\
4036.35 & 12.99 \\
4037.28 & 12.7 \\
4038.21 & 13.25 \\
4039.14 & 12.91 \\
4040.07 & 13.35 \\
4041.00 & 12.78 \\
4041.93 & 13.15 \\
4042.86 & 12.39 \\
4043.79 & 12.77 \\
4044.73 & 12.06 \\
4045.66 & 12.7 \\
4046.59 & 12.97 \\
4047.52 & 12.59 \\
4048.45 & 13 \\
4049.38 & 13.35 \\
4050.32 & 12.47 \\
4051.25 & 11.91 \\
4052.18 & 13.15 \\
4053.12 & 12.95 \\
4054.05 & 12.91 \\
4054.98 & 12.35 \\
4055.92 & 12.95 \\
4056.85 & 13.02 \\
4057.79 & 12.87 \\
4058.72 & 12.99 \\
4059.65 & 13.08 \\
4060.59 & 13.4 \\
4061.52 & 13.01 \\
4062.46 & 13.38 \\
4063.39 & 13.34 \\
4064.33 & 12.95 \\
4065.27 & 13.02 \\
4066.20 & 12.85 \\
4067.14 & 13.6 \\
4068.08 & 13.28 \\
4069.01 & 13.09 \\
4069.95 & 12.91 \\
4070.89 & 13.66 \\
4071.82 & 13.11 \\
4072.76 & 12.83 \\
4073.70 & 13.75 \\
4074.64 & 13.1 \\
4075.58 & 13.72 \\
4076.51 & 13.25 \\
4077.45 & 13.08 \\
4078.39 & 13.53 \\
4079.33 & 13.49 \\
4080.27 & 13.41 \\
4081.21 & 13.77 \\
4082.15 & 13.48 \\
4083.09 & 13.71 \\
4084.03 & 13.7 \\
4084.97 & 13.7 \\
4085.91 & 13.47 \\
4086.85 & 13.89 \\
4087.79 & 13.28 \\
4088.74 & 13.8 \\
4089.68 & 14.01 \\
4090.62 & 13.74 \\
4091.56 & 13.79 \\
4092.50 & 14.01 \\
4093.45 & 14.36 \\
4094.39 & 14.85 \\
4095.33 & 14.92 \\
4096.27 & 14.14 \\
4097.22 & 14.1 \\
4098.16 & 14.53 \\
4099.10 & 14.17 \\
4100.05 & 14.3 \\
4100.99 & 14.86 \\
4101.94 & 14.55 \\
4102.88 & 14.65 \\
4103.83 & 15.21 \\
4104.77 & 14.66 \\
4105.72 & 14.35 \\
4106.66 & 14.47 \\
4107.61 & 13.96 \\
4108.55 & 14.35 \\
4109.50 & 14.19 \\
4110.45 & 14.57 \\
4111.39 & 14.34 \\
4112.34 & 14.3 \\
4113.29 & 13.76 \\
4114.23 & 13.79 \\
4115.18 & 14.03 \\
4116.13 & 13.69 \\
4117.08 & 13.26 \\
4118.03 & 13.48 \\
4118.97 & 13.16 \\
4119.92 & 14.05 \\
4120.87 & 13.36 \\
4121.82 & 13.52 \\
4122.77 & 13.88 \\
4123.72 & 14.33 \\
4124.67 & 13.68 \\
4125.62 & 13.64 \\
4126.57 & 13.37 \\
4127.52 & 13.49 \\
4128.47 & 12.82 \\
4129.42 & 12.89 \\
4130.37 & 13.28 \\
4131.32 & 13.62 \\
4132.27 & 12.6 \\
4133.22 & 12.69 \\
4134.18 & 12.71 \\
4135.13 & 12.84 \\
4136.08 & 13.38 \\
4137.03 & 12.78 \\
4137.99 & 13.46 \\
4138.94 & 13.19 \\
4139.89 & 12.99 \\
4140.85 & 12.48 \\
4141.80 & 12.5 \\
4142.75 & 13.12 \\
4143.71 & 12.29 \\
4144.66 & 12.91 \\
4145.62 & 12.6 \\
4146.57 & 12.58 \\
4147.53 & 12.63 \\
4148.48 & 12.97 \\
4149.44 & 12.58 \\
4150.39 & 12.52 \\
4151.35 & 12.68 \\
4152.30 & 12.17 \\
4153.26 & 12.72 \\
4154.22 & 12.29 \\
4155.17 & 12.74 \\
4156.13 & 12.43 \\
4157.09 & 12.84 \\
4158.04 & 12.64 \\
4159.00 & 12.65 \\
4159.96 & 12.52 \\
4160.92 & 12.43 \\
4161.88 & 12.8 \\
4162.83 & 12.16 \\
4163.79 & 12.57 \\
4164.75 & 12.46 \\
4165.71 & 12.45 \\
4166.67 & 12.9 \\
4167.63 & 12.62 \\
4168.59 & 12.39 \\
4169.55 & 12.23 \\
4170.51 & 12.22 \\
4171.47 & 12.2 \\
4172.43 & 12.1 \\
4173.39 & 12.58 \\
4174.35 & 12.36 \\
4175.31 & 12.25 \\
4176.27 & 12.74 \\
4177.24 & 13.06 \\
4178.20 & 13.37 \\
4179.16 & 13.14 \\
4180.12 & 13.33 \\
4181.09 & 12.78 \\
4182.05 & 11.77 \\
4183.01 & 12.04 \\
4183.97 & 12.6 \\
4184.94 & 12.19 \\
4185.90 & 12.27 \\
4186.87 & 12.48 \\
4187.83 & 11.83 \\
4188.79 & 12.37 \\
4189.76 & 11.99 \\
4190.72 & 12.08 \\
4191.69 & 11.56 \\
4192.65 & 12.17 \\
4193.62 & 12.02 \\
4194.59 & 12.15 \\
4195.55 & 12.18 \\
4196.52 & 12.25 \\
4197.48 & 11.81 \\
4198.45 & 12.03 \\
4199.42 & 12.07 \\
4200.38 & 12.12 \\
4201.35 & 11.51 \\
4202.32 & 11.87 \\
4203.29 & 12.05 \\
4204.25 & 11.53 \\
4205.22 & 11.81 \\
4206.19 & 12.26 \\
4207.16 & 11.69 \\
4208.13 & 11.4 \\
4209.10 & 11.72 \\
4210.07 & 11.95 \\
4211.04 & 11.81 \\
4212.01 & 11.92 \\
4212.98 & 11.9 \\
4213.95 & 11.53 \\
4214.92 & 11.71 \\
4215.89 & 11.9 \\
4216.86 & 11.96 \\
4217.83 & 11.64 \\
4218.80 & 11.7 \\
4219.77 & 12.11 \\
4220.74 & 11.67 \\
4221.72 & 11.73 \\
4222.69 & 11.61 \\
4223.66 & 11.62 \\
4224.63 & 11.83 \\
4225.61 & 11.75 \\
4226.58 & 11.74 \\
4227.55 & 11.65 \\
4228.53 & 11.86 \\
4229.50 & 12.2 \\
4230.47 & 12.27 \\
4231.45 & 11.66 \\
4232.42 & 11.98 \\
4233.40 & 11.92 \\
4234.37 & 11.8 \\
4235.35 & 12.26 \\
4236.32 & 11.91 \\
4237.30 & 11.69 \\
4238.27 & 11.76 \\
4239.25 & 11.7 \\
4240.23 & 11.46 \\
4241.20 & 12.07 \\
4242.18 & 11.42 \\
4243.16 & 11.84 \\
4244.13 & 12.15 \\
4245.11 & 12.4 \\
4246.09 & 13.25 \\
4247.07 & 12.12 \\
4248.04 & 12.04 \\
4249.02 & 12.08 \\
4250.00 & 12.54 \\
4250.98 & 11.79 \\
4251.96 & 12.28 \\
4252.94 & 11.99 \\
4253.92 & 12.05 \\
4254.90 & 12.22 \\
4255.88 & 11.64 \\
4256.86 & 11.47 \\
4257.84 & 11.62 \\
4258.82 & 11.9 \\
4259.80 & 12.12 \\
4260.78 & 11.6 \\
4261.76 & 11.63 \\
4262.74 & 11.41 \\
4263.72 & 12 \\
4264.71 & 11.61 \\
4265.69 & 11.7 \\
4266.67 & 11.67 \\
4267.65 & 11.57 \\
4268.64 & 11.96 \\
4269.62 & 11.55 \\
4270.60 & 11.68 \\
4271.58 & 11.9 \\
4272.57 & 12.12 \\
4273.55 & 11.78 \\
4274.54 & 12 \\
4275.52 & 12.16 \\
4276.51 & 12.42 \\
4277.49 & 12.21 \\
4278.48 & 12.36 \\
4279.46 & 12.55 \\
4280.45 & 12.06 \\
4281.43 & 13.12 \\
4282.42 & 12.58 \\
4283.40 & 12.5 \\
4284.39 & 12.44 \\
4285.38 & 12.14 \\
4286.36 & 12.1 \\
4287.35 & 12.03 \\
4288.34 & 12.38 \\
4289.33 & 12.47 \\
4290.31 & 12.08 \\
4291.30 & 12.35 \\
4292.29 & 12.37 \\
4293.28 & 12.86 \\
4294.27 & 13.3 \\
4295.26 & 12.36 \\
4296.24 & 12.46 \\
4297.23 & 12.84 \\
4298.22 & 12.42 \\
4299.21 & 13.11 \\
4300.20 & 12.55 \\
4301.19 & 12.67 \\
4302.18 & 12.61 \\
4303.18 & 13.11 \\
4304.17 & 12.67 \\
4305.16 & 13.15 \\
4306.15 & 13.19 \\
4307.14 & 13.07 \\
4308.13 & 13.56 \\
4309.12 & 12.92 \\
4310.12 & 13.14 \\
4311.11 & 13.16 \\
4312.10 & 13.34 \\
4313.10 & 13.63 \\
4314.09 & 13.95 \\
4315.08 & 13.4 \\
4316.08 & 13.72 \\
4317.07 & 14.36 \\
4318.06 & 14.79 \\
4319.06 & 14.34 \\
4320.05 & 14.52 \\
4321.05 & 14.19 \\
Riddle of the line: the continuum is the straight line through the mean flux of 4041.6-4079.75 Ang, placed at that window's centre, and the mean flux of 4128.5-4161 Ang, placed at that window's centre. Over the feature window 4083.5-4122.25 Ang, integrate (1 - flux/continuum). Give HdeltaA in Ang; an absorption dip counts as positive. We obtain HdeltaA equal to -3.6 Ang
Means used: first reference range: 13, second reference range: 12.8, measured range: 14.1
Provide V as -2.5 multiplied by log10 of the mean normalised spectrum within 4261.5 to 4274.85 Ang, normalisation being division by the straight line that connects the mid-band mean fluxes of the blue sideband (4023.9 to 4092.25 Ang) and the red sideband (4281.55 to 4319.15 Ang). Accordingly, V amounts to 0.106 mag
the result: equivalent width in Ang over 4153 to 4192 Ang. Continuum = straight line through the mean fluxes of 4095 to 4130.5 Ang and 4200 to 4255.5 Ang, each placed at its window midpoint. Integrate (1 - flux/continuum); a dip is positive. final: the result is 1.3 Ang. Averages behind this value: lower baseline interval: 14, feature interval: 12.5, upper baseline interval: 11.9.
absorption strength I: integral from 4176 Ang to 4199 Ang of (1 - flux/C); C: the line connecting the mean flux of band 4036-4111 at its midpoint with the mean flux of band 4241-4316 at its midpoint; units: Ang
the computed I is 0.9 Ang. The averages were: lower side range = 13.5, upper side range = 12.4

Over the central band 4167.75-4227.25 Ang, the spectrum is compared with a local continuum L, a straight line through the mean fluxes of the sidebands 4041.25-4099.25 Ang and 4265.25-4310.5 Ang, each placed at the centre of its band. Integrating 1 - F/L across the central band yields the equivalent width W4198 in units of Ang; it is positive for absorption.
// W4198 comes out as 3.4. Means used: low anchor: 13.3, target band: 12.1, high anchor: 12.4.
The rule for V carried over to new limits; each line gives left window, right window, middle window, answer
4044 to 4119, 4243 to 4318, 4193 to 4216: 0.09 mag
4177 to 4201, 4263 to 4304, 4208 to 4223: 0.05 mag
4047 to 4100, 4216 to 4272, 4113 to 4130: -0.05 mag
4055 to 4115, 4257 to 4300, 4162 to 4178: 0.05 mag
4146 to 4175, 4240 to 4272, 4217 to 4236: 0.02 mag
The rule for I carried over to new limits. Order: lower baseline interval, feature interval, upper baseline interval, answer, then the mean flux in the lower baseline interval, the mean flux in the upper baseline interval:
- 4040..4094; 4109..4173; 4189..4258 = -2.05 Ang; 13.2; 11.9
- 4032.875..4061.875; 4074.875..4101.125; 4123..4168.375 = -2.09 Ang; 12.9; 12.8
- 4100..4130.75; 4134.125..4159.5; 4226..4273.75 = 1.39 Ang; 13.9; 11.9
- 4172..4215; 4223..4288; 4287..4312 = 2.73 Ang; 12.1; 12.8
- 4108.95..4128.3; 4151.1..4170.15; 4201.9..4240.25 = 0.65 Ang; 13.8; 11.8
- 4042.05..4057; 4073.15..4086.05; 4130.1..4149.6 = -0.75 Ang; 12.7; 12.9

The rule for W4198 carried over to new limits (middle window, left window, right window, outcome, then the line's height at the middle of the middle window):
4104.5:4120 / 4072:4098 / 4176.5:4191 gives -0.72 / 13.4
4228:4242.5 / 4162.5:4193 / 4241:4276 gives 0.24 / 12.1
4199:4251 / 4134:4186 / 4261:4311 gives 2.54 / 12.5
